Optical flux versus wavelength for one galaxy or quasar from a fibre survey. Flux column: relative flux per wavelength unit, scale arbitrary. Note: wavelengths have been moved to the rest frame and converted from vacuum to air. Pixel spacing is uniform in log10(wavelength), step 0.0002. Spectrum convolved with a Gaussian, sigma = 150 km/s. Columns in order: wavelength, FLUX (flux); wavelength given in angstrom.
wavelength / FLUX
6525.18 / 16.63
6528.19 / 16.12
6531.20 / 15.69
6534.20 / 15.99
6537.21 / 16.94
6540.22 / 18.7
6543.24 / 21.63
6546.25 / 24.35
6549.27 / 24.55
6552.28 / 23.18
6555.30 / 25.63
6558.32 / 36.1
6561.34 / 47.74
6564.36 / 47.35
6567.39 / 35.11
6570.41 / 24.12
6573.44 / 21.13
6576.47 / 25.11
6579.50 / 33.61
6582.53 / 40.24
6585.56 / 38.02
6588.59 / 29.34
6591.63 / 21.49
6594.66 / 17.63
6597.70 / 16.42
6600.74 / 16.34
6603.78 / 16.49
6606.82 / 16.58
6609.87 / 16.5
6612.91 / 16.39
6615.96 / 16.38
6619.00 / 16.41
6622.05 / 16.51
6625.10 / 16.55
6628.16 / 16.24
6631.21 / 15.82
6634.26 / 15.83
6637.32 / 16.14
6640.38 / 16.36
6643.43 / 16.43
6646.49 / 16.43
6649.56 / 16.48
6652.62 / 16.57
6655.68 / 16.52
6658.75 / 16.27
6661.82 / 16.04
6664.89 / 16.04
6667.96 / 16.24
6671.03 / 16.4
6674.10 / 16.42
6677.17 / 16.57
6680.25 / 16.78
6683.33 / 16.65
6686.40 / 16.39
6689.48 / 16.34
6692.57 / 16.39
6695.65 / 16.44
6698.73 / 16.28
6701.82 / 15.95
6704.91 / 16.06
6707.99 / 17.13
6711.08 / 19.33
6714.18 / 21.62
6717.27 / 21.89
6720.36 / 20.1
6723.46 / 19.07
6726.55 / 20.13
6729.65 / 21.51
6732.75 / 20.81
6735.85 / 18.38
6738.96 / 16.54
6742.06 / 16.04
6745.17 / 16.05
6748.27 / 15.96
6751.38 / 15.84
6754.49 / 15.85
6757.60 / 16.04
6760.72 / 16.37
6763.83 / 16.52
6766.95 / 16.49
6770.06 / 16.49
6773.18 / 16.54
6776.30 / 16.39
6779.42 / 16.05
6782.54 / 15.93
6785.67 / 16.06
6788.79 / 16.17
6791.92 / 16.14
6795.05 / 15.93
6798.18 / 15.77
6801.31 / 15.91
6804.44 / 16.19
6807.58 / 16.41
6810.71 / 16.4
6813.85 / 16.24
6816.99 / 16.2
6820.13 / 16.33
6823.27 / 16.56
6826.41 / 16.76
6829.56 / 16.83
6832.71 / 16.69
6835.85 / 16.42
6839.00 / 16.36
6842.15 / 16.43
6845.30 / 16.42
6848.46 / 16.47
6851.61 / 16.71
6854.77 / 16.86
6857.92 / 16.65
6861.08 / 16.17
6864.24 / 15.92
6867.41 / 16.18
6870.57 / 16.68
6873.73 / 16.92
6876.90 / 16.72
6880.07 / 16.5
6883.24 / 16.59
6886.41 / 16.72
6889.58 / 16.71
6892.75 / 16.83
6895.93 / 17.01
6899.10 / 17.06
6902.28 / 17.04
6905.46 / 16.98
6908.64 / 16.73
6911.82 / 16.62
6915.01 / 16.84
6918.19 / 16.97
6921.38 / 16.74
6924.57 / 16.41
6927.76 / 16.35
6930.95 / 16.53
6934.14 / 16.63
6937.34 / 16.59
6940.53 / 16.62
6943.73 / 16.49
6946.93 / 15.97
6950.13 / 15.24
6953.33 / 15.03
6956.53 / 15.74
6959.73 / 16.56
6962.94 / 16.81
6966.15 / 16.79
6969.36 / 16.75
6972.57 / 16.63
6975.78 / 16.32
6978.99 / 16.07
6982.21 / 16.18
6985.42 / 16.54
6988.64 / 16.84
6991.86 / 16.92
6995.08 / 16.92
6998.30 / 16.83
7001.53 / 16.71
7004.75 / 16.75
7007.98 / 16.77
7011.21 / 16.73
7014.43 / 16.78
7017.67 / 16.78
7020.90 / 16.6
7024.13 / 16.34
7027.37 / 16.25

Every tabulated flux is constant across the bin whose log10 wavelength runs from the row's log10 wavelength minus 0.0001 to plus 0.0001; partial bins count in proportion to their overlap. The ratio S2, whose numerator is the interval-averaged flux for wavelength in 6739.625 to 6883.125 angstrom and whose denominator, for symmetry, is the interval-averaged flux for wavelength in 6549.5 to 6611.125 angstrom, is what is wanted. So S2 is 0.60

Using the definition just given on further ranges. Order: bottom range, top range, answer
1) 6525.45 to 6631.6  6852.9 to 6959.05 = 0.71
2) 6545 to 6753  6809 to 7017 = 0.82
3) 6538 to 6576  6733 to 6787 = 0.57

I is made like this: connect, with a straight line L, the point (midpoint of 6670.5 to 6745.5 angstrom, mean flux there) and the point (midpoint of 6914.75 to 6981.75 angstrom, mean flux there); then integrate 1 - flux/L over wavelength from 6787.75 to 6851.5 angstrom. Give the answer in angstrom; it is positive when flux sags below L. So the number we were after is 3.06 angstrom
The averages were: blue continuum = 17.9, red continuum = 16.4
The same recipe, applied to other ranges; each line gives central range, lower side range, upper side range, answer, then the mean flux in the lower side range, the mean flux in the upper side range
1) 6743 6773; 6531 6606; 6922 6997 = 7.4 angstrom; 26.2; 16.4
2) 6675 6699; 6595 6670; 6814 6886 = -0.1 angstrom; 16.4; 16.5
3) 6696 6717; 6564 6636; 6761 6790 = 0.8 angstrom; 22.3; 16.3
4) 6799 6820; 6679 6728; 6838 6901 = 1.1 angstrom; 17.9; 16.6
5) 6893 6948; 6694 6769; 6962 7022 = 0.9 angstrom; 17.8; 16.7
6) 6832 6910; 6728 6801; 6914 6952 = -0.5 angstrom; 16.7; 16.4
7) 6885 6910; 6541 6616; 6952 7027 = 2.4 angstrom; 26.2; 16.5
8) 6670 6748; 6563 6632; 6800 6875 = 8.4 angstrom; 23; 16.4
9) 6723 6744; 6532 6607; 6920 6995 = 3.1 angstrom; 26.2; 16.4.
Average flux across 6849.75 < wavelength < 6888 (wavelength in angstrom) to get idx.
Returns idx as 16.6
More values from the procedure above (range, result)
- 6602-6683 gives 16.4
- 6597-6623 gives 16.4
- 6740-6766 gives 16.1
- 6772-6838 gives 16.3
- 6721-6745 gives 18.8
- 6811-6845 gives 16.5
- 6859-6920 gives 16.7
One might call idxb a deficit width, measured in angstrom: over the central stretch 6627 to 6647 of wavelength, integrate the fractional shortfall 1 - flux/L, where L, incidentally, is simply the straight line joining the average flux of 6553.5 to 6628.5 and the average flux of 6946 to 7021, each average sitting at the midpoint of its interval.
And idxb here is 6.6 angstrom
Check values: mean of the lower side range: 25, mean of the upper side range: 16.5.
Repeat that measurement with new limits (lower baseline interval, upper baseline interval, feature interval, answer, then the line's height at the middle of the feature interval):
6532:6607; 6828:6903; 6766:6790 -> 3.9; 19.5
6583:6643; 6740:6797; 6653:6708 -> 4.1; 17.7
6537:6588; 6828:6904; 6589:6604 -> 5.2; 28.5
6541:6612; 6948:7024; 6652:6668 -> 5.4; 24.6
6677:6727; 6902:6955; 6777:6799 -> 1.6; 17.3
